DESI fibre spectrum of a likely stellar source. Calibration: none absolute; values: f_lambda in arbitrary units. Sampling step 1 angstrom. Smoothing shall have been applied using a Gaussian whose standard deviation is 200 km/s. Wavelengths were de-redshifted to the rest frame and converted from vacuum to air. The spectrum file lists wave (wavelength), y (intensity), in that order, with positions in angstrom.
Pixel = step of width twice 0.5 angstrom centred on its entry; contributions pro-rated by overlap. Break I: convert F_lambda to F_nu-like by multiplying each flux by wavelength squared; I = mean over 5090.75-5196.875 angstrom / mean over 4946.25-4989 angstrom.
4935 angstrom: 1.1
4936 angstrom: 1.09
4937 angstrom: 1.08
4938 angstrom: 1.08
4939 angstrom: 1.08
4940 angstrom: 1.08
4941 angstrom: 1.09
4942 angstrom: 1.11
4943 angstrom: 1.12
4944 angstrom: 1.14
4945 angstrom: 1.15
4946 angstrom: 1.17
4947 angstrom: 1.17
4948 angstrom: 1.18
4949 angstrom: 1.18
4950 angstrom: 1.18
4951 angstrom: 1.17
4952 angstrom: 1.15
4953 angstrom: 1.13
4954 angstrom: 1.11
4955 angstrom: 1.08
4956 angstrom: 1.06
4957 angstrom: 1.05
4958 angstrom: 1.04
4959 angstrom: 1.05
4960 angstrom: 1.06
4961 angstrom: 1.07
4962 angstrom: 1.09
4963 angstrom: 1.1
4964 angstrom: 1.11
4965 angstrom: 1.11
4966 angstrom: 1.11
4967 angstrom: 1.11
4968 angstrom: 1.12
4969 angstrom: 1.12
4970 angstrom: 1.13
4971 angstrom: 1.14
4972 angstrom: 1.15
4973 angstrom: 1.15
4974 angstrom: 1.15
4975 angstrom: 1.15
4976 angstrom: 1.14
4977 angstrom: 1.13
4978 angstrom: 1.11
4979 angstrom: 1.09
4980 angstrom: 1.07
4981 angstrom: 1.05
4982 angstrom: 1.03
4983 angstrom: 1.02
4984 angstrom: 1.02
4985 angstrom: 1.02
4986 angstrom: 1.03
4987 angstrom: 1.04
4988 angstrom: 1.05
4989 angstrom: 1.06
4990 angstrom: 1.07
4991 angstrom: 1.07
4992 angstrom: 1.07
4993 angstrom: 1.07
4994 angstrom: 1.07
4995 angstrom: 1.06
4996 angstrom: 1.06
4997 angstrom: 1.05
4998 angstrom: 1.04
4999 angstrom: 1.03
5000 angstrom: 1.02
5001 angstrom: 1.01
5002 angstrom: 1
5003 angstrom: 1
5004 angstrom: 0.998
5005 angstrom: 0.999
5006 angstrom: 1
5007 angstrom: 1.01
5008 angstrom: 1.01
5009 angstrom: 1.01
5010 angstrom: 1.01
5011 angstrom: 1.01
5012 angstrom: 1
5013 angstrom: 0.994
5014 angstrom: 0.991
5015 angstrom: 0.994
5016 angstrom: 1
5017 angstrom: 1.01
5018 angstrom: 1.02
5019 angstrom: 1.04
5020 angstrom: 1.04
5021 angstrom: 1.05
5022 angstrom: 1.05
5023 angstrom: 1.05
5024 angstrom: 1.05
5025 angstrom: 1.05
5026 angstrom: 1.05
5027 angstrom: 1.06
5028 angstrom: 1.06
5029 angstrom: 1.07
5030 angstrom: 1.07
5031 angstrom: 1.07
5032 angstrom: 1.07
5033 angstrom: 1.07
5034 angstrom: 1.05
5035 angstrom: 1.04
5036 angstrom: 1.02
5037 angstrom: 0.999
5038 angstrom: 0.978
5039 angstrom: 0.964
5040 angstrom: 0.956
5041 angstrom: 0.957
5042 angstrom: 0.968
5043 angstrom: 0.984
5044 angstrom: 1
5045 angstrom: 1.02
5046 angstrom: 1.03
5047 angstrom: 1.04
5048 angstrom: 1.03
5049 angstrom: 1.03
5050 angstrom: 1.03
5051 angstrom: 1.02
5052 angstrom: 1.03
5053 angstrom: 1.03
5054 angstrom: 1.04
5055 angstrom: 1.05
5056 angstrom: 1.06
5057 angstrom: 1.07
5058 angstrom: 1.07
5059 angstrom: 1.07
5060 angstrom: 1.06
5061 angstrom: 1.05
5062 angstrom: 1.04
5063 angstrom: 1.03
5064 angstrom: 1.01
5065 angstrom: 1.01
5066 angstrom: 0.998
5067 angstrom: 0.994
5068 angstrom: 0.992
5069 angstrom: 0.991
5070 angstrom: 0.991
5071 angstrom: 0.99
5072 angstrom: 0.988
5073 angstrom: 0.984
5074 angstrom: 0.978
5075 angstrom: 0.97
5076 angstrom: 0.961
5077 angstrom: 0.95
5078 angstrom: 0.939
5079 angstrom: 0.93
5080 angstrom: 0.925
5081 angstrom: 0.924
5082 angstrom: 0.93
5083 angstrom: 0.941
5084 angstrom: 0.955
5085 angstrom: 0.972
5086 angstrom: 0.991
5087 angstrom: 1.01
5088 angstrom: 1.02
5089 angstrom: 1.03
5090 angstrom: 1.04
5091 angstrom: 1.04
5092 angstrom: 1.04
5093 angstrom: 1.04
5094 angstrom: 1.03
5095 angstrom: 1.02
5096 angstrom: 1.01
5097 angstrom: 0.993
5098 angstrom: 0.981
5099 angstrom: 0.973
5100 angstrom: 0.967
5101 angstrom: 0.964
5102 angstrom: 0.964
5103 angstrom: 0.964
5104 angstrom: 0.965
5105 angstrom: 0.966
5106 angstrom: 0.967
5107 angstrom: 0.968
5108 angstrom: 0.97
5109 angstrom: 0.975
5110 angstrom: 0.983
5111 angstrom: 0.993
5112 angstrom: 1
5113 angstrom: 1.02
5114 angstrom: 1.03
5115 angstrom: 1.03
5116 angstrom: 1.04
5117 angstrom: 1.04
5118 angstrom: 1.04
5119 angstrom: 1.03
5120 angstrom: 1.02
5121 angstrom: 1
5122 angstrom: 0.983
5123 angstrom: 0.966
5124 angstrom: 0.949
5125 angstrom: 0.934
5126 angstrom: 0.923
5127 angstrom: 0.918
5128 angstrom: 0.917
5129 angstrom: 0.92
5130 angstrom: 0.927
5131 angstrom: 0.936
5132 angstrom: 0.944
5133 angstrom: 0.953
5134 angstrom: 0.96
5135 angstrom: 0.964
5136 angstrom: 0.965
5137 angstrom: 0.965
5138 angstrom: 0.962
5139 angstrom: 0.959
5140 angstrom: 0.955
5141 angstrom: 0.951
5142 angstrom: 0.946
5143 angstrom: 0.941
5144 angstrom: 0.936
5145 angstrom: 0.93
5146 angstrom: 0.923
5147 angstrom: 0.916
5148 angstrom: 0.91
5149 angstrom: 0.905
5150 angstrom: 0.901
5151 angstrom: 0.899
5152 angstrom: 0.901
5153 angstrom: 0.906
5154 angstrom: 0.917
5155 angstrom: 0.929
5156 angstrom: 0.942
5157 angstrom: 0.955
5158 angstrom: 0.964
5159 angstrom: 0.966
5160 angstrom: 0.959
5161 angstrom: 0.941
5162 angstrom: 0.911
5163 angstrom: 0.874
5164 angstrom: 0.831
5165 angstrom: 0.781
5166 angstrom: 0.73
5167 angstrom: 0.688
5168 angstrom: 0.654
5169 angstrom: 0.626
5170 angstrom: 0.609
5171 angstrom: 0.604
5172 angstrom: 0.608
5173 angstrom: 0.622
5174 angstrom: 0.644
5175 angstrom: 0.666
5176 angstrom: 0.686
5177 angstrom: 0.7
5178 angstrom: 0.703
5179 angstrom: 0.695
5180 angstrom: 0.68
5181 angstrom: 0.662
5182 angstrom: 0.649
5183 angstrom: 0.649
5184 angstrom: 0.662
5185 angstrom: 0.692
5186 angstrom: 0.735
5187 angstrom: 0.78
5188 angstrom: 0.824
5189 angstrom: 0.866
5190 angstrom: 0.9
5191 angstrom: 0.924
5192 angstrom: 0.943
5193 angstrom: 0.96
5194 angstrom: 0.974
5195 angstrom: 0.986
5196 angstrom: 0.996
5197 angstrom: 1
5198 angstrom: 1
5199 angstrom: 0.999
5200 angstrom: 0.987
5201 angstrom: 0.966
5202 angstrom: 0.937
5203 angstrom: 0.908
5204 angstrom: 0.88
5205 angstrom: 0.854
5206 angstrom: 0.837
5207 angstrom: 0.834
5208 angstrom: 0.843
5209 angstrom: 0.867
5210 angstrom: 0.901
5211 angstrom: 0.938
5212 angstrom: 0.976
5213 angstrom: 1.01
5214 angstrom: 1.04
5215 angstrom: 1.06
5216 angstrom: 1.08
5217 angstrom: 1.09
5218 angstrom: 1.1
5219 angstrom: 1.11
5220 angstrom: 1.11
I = 0.9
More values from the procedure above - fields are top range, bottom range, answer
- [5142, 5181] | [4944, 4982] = 0.79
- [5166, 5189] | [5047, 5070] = 0.69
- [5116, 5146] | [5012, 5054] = 0.97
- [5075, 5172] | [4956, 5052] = 0.94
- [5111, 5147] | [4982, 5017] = 0.99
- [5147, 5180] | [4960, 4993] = 0.79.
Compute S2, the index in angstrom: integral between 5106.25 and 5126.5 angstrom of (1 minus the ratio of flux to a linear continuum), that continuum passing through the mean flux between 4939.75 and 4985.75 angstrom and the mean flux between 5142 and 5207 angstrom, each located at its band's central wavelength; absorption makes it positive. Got -1.8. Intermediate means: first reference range 1.11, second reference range 0.837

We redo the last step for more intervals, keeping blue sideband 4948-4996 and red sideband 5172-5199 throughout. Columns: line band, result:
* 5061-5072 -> -0.5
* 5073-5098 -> -1.4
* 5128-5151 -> -2.2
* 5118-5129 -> -1.1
